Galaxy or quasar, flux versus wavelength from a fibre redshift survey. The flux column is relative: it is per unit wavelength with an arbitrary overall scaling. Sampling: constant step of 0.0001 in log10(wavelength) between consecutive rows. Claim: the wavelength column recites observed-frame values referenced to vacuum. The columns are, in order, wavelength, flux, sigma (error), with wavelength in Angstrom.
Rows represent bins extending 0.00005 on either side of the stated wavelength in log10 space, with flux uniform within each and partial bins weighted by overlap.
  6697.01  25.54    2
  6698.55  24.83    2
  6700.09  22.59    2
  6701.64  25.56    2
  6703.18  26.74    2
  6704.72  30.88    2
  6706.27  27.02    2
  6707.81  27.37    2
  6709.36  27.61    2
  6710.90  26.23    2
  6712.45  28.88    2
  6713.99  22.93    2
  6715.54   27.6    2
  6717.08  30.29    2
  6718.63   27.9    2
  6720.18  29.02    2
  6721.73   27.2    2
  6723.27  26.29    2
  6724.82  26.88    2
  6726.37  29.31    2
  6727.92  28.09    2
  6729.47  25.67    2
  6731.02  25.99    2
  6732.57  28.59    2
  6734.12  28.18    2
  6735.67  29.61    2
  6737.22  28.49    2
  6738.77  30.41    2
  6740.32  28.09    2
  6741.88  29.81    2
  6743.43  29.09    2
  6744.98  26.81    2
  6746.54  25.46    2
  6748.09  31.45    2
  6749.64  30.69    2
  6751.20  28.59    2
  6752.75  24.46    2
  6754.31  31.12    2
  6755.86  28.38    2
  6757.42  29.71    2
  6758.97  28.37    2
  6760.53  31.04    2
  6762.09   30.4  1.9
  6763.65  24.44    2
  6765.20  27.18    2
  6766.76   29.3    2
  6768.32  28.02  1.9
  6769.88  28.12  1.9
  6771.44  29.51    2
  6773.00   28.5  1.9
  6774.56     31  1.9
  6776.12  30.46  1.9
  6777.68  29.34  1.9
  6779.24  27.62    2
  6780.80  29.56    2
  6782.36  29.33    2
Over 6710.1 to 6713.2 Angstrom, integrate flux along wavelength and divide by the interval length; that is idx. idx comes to 27.6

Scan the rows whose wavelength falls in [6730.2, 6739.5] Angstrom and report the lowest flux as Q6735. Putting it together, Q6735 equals 25.99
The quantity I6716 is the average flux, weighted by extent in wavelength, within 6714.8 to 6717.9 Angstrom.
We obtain 29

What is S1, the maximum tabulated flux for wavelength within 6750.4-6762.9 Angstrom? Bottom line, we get 31.12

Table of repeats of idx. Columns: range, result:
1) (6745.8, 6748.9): 28.6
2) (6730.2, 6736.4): 28.1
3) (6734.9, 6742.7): 29.3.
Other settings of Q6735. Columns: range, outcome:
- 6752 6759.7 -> 24.46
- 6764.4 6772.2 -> 27.18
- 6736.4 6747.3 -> 25.46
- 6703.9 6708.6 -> 27.02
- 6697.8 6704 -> 22.59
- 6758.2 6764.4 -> 24.44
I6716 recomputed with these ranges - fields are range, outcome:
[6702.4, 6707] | 28.2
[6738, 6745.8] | 28.8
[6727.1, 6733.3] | 27.1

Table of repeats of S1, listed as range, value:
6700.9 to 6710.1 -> 30.88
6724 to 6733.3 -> 29.31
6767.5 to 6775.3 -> 31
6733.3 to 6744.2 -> 30.41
